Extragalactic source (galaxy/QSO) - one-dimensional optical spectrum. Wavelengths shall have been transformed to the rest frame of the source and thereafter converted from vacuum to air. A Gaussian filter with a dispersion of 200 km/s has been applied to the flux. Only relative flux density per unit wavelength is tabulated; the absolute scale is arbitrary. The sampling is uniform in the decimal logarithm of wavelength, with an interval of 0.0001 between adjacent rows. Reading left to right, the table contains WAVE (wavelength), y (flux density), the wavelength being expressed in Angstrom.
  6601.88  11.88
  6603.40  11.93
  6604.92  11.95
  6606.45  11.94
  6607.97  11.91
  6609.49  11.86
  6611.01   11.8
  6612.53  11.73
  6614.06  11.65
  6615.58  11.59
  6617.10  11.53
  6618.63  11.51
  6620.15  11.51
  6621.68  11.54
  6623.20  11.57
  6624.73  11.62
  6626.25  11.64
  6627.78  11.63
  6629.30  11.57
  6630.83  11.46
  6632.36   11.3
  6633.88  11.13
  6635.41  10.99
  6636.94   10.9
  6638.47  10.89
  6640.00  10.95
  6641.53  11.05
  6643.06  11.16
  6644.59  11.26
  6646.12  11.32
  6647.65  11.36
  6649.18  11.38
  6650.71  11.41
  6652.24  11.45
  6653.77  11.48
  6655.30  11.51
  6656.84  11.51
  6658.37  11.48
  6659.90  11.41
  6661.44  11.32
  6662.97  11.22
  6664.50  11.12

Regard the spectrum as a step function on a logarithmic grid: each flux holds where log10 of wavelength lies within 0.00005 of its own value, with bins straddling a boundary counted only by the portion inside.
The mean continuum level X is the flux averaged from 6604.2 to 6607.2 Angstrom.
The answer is 11.9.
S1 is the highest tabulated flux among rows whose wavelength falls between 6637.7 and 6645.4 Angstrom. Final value 11.26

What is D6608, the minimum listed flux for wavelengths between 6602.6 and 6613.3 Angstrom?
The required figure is 11.73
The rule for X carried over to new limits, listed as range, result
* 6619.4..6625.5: 11.6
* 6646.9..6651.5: 11.4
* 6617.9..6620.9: 11.5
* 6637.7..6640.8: 10.9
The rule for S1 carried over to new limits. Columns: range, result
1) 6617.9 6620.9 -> 11.51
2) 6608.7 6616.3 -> 11.86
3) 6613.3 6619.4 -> 11.65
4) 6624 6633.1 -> 11.64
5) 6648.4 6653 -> 11.45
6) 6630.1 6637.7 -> 11.46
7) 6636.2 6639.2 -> 10.9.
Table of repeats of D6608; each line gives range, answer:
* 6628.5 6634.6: 11.13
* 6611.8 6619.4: 11.51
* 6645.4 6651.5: 11.32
